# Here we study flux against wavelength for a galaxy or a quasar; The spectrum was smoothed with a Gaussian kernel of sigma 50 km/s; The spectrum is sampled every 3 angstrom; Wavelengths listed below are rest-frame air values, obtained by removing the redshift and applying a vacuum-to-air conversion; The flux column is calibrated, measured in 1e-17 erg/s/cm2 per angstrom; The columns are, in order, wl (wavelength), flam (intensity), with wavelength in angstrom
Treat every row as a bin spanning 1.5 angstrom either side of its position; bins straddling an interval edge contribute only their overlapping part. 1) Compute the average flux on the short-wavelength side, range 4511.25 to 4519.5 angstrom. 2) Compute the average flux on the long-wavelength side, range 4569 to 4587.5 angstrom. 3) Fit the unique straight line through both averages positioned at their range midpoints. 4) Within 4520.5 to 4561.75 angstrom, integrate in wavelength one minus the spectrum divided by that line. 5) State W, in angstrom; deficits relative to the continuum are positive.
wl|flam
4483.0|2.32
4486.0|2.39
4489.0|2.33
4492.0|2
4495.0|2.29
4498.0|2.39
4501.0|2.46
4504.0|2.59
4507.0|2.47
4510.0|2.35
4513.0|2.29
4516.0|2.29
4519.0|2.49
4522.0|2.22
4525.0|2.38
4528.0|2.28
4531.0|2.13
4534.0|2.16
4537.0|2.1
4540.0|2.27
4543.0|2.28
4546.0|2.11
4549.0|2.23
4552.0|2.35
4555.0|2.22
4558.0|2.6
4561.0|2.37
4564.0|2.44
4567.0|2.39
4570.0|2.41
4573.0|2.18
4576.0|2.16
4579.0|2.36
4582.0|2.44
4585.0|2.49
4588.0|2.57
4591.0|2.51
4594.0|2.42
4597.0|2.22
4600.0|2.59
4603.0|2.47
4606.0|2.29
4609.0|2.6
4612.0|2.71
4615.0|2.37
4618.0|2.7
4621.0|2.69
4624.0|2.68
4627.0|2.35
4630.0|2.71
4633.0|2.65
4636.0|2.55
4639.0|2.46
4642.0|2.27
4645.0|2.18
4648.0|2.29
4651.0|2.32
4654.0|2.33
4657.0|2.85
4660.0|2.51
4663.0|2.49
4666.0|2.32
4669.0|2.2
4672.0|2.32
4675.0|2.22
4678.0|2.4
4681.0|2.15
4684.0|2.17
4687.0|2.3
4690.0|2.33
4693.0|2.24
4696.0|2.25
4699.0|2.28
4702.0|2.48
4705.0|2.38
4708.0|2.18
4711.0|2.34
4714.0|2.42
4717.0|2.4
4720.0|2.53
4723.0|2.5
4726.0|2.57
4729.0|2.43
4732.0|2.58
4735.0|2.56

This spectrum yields 1.4 angstrom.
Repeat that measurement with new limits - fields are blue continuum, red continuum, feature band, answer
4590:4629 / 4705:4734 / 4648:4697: 2.6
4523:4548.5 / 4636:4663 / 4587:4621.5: -2.5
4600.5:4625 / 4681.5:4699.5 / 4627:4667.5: -0.4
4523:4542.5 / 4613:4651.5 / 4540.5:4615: -1.5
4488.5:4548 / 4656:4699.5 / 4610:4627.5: -2.1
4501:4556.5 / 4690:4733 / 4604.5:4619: -1.2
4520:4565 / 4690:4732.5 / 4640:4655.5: 0.4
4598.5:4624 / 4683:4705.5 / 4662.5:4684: 0.8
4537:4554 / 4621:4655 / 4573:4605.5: -1.0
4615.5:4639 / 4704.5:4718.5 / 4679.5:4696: 1.2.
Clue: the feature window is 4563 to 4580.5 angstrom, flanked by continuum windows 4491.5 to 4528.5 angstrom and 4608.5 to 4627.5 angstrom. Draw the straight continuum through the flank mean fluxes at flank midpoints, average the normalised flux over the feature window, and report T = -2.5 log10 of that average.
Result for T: 0.08 mag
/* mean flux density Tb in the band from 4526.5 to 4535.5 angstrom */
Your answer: 2.19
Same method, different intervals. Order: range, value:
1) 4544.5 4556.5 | 2.23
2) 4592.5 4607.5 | 2.4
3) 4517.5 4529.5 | 2.34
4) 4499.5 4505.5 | 2.52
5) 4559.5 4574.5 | 2.36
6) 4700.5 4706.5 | 2.43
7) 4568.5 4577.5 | 2.25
